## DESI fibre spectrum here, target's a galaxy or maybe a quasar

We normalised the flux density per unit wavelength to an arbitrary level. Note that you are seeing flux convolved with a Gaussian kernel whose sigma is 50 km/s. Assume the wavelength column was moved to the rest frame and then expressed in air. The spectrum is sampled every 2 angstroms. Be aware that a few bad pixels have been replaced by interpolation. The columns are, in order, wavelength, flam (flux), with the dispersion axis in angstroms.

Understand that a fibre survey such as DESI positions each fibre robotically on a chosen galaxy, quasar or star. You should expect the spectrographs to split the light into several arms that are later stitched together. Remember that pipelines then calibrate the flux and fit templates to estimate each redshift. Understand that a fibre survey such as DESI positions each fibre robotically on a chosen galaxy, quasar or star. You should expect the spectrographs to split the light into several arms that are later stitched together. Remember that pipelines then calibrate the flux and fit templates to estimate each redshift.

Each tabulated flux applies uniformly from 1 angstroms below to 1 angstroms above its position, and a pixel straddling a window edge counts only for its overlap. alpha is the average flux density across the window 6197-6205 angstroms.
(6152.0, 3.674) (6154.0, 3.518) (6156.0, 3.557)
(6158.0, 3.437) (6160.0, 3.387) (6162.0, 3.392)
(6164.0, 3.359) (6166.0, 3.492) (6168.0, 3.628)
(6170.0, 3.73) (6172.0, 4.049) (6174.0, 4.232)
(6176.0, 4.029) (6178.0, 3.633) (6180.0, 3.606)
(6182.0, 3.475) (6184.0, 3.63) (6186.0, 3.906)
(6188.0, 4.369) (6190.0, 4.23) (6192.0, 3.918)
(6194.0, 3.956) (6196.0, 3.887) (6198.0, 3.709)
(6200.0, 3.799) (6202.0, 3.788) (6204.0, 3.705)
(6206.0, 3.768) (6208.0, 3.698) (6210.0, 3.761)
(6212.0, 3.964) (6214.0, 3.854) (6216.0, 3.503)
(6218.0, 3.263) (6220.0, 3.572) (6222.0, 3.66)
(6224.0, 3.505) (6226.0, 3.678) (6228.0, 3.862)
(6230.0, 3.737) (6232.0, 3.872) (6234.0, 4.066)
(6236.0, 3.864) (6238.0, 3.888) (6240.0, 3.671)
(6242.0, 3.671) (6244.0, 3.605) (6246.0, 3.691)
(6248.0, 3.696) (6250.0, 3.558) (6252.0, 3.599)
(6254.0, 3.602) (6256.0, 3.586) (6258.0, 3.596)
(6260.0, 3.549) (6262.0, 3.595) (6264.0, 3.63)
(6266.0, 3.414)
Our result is 3.75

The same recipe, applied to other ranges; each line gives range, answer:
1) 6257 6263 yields 3.58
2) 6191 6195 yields 3.94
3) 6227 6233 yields 3.82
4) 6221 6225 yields 3.58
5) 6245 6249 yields 3.69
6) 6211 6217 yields 3.77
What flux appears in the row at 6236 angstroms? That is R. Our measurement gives 3.864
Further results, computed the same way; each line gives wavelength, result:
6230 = 3.737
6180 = 3.606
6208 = 3.698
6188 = 4.369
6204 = 3.705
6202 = 3.788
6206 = 3.768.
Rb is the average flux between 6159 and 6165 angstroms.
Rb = 3.38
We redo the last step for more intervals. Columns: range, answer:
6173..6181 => 3.88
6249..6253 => 3.58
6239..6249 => 3.67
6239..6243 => 3.67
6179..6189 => 3.8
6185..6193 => 4.11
